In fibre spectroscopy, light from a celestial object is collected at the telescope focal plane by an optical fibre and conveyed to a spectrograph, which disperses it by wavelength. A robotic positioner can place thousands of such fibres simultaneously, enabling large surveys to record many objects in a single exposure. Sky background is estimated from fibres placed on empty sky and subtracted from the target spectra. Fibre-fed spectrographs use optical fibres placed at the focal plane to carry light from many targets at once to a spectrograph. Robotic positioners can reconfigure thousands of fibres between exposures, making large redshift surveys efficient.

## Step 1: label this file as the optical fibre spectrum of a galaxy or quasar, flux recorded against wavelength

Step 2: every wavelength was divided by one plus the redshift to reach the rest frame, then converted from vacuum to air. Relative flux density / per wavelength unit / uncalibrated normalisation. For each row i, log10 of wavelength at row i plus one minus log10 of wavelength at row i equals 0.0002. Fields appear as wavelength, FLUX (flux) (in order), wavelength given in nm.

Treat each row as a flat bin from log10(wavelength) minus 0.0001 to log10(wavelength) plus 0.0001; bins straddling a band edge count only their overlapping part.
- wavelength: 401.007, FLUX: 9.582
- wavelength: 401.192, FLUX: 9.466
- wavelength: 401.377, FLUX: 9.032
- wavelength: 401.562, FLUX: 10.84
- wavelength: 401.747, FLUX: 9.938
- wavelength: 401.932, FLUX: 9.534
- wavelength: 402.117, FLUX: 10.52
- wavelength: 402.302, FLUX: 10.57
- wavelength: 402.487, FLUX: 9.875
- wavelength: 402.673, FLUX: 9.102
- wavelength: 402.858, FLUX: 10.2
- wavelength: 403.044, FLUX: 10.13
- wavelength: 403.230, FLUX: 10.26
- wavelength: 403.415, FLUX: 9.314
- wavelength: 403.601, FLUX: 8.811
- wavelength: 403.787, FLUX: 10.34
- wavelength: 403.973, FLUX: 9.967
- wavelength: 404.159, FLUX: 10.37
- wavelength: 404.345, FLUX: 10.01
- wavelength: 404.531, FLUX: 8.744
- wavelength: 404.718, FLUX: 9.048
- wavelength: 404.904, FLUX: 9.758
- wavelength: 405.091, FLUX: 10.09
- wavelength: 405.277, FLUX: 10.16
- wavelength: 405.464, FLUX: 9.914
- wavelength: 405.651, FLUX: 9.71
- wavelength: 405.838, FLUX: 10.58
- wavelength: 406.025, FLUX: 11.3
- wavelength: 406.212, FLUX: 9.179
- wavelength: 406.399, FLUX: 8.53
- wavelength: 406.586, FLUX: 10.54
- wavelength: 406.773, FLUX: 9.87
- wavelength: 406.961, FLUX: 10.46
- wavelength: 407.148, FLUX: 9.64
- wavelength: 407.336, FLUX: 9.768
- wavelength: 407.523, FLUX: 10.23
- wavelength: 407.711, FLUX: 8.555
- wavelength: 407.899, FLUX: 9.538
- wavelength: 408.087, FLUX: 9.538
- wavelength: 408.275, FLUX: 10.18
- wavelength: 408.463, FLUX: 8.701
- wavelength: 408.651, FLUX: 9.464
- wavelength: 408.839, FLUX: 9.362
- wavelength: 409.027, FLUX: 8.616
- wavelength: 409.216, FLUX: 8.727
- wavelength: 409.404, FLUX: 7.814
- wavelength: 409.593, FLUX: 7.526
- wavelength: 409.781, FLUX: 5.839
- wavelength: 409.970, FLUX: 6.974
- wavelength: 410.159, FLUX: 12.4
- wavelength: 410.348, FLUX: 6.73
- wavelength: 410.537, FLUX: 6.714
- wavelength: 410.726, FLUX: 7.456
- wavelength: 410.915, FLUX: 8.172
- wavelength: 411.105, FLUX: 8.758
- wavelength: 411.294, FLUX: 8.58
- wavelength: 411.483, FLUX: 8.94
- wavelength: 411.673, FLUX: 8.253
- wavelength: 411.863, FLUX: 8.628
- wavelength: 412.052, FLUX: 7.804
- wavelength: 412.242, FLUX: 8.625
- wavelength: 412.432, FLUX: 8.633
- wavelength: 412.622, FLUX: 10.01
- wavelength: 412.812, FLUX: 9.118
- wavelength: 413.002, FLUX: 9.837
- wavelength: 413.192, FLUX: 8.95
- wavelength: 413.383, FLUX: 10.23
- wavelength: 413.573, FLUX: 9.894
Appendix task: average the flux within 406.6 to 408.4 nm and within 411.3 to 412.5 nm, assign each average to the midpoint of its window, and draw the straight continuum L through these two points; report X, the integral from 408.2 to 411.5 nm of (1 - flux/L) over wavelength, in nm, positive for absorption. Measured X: 0.26 nm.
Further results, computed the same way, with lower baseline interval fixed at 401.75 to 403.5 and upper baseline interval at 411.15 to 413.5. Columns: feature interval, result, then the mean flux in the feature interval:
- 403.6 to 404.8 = 0.01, 9.68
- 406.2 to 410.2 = 0.12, 9.11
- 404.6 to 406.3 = -0.05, 9.95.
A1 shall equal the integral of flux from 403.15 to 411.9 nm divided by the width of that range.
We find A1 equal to 9.19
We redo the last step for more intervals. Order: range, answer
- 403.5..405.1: 9.66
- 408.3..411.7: 8.32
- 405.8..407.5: 9.98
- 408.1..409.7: 8.82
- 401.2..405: 9.81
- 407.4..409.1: 9.37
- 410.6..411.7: 8.32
